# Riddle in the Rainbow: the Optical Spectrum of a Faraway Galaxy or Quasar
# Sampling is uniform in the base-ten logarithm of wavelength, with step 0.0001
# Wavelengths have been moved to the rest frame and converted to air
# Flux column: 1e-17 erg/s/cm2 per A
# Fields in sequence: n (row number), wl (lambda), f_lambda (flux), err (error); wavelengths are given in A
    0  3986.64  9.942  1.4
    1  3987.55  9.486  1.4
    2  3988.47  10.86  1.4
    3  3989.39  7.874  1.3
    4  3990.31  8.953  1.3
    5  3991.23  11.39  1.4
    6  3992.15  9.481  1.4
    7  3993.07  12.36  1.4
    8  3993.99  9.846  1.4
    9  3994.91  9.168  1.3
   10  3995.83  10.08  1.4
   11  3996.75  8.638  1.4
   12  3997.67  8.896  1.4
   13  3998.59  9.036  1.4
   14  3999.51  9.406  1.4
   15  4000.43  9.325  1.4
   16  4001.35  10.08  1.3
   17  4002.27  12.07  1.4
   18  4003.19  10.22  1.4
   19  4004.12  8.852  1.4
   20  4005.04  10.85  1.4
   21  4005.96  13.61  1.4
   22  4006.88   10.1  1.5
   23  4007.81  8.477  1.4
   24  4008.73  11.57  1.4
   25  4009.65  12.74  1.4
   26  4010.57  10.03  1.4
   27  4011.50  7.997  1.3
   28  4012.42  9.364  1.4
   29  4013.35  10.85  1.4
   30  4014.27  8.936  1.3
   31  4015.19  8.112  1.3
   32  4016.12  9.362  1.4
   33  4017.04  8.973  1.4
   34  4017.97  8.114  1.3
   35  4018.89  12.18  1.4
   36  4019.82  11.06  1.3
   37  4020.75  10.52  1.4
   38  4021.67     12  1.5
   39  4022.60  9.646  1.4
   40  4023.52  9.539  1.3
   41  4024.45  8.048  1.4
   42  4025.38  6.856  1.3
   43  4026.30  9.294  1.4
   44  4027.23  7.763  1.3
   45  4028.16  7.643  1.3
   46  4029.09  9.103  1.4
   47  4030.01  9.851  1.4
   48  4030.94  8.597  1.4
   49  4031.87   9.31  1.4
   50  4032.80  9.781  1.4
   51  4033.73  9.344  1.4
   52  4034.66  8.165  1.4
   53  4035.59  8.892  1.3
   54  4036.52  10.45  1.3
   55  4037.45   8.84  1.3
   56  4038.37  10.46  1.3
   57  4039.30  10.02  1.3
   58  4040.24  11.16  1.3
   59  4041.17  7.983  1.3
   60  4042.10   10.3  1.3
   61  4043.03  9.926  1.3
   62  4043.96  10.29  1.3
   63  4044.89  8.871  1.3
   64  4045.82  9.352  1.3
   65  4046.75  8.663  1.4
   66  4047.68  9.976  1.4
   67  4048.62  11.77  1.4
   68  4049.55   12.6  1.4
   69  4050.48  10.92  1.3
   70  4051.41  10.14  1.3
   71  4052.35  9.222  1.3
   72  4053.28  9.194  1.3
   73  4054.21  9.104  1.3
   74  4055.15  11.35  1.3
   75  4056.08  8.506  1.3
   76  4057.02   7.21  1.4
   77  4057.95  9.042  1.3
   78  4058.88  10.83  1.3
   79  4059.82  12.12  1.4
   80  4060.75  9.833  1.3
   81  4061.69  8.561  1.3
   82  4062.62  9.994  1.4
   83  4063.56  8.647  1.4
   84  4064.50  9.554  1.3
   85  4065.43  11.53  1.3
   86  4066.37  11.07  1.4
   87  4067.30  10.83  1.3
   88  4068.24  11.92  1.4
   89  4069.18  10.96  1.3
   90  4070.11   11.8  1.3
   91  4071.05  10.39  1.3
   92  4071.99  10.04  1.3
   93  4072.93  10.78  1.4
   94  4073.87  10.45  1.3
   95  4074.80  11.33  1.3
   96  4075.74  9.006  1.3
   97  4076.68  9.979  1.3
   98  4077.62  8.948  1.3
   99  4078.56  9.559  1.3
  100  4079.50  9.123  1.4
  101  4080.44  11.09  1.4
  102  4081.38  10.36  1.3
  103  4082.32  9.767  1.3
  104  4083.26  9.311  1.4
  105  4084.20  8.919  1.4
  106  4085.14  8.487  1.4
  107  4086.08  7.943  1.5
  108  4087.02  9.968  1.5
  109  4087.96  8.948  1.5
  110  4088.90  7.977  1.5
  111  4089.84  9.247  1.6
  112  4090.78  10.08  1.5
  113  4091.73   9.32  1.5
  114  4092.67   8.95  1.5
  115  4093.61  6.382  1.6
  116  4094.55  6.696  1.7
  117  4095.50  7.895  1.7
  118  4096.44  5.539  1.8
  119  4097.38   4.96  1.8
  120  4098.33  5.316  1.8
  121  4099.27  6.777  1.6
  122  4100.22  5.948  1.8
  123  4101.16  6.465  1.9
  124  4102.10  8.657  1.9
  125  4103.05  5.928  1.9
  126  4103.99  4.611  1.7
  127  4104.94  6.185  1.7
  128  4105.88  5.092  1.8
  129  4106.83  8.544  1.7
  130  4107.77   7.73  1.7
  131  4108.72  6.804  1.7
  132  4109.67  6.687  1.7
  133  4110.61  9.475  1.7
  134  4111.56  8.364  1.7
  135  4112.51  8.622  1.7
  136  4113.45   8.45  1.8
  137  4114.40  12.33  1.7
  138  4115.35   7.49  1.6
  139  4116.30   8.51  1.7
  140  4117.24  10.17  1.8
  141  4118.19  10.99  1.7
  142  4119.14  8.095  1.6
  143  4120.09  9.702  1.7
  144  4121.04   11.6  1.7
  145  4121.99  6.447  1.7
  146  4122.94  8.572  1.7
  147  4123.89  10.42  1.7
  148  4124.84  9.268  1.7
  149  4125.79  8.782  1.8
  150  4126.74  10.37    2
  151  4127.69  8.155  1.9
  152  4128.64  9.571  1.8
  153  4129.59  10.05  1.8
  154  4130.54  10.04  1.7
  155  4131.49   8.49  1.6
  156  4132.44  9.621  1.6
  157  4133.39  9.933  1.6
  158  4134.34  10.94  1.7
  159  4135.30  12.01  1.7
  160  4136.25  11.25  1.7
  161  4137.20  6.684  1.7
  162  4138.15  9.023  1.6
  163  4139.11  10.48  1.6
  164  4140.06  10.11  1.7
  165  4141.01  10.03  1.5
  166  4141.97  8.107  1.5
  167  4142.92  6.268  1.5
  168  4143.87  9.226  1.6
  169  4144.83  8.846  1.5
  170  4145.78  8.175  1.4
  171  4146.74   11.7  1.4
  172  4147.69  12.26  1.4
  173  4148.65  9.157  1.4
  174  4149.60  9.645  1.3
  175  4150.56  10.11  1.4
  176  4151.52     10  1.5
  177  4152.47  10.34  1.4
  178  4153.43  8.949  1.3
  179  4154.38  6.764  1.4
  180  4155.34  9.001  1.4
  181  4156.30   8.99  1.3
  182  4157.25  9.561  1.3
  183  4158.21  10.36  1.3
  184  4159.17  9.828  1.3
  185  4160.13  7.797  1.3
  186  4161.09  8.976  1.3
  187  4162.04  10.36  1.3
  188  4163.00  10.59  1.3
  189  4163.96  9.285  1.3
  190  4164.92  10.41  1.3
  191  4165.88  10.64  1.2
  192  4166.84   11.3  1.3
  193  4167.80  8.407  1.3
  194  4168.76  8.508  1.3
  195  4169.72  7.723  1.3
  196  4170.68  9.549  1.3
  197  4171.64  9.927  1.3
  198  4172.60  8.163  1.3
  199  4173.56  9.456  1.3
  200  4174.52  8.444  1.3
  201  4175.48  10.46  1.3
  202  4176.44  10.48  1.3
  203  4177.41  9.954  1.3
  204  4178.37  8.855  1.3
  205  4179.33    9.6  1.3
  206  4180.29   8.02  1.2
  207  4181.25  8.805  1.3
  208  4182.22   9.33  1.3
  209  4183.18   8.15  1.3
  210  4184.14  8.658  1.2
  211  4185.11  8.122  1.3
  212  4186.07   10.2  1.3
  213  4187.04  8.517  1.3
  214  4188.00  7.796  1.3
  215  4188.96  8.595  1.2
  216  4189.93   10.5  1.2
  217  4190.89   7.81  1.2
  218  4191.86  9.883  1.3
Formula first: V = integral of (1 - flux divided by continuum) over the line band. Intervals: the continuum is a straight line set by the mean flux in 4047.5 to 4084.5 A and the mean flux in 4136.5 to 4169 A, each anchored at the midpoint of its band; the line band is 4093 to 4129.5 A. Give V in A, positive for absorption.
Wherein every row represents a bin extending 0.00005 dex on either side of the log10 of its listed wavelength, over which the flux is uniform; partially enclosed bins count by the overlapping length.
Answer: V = 6.7 A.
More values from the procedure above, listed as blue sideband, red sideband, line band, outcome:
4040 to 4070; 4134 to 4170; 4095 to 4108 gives 4.54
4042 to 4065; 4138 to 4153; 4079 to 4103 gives 3.98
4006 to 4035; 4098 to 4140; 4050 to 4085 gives -3.55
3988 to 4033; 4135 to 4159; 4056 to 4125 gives 5.06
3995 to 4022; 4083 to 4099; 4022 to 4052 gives -0.65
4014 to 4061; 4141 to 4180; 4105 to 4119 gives 1.53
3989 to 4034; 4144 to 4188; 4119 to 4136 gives -0.29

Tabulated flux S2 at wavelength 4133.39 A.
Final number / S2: 9.933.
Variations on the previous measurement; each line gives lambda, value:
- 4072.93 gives 10.78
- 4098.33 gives 5.316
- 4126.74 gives 10.37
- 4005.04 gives 10.85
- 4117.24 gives 10.17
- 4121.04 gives 11.6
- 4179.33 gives 9.6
